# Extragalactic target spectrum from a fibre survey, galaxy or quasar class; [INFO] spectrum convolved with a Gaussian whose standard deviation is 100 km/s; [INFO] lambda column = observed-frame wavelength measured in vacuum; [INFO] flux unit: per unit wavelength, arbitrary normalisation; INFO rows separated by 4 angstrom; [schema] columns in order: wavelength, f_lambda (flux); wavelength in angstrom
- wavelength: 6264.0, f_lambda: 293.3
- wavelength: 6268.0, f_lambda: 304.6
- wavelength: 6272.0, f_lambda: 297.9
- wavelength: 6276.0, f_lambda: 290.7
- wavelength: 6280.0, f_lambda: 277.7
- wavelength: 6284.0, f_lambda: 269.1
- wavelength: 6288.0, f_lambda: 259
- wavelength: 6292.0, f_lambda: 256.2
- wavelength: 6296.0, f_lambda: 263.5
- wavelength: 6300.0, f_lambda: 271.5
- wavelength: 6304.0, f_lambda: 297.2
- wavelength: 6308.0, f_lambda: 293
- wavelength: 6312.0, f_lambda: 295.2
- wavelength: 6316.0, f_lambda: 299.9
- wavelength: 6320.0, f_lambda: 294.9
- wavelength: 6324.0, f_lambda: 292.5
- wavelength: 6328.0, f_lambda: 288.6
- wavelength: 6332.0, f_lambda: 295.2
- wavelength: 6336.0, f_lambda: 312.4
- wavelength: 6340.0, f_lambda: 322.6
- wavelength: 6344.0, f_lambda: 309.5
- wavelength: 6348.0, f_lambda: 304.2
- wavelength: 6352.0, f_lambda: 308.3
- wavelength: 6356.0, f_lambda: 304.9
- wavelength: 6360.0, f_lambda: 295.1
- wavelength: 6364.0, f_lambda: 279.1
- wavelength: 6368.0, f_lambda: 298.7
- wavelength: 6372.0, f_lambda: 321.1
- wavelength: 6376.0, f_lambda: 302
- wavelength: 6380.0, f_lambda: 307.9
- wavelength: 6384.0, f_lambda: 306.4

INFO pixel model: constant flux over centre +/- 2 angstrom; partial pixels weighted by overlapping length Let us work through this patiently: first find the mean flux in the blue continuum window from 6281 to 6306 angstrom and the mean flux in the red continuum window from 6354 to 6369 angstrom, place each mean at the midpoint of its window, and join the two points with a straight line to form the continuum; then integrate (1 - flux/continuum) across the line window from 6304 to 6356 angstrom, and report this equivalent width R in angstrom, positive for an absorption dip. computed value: -3.4 angstrom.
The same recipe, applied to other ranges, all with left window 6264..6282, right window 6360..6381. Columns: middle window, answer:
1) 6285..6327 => 1.91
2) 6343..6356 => -0.33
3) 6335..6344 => -0.54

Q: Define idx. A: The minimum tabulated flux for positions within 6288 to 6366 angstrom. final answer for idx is 256.2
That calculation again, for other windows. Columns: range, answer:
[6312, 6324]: 292.5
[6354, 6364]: 279.1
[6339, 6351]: 304.2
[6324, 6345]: 288.6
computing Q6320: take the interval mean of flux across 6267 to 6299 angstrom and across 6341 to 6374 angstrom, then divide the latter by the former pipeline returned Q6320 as 1.10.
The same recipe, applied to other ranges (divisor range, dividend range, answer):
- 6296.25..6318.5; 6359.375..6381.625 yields 1.04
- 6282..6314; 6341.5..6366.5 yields 1.09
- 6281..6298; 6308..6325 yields 1.12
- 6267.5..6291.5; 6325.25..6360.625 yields 1.09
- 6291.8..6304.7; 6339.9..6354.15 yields 1.14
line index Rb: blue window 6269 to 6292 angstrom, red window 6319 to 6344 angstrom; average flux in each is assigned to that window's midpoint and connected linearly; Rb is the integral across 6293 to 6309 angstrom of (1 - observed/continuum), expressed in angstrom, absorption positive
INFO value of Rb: 0.5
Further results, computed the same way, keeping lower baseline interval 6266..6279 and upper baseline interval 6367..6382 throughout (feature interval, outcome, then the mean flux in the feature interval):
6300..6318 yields 0.41 angstrom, 294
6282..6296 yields 1.71 angstrom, 262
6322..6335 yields 0.39 angstrom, 294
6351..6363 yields 0.22 angstrom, 300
